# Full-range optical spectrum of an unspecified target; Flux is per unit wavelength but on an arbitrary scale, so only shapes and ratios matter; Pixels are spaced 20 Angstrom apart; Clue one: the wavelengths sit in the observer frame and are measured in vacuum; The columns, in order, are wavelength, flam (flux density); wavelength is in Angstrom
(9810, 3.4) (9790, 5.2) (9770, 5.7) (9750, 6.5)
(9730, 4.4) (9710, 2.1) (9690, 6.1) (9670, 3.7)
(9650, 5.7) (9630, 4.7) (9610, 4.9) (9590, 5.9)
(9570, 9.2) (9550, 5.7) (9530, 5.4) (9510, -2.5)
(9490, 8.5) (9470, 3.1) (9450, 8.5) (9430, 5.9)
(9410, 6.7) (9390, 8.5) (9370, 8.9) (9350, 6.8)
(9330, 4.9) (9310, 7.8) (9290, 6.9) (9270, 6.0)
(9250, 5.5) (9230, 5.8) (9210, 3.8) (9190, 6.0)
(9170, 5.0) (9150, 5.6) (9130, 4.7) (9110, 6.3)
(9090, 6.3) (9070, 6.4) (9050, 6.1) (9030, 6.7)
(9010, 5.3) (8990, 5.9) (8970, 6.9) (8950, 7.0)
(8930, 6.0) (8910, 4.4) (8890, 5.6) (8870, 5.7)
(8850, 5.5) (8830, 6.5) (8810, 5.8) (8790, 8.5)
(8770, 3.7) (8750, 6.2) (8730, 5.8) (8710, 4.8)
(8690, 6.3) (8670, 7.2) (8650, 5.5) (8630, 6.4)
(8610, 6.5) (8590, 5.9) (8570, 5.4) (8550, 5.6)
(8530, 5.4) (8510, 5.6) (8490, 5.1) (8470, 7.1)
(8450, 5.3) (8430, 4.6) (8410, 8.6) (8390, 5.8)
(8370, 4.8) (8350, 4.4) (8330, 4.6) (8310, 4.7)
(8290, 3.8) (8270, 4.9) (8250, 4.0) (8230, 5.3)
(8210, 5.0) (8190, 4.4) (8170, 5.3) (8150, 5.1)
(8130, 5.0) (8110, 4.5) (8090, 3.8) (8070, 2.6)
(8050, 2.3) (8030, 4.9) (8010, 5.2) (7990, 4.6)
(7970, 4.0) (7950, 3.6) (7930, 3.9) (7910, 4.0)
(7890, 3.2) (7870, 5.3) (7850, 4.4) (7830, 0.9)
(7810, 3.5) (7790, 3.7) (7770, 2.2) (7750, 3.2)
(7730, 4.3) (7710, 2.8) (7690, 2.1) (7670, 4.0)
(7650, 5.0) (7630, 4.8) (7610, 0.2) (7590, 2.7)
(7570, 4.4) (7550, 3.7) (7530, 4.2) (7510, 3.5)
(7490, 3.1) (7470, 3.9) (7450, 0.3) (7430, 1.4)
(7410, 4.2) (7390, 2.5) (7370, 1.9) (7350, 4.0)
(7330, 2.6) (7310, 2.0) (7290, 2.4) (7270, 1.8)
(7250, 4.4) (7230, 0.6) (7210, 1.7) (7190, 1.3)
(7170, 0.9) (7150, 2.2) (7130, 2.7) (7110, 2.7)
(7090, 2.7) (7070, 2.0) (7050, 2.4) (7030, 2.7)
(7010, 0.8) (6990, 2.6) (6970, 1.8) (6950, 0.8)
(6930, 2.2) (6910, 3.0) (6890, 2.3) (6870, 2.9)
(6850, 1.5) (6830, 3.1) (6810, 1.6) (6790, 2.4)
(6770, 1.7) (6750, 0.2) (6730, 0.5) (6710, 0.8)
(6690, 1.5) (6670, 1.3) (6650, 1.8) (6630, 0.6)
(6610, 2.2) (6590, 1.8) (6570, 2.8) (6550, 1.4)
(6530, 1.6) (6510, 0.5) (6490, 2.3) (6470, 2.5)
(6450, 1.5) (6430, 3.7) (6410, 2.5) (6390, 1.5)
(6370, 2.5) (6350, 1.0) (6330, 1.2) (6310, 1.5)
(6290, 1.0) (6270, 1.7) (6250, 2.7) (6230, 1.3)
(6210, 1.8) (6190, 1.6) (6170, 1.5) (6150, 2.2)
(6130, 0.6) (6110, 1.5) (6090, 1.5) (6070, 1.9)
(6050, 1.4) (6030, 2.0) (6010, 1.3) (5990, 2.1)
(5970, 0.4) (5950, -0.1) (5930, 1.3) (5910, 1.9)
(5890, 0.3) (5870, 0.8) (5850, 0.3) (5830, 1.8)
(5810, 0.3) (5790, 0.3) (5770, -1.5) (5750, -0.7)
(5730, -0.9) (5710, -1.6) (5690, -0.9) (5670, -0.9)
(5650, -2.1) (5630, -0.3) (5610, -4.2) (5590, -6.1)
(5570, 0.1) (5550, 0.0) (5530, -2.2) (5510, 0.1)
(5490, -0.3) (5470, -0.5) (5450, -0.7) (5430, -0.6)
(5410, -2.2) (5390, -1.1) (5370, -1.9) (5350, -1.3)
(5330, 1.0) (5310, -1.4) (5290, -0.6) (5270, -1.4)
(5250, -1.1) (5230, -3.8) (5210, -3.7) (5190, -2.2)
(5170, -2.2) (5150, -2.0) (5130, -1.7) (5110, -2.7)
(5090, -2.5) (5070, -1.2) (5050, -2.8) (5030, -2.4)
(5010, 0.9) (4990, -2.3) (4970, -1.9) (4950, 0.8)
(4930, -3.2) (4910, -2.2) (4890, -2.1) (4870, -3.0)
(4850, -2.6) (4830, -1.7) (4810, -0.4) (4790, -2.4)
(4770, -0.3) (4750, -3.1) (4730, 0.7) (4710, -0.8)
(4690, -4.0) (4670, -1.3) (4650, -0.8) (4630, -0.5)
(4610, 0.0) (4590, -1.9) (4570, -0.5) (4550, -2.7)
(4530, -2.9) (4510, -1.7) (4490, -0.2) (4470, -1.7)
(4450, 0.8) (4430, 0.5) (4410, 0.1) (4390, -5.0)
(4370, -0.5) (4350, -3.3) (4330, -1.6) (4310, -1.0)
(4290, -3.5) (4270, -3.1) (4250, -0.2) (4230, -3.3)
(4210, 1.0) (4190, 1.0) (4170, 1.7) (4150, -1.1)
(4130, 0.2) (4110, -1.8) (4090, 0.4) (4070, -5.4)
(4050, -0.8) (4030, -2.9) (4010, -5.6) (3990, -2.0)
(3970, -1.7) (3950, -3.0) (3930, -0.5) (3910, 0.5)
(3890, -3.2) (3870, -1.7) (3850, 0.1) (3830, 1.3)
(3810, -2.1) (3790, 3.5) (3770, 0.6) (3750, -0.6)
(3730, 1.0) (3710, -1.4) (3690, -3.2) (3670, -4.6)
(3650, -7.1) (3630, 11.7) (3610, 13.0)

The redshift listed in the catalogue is 0.875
